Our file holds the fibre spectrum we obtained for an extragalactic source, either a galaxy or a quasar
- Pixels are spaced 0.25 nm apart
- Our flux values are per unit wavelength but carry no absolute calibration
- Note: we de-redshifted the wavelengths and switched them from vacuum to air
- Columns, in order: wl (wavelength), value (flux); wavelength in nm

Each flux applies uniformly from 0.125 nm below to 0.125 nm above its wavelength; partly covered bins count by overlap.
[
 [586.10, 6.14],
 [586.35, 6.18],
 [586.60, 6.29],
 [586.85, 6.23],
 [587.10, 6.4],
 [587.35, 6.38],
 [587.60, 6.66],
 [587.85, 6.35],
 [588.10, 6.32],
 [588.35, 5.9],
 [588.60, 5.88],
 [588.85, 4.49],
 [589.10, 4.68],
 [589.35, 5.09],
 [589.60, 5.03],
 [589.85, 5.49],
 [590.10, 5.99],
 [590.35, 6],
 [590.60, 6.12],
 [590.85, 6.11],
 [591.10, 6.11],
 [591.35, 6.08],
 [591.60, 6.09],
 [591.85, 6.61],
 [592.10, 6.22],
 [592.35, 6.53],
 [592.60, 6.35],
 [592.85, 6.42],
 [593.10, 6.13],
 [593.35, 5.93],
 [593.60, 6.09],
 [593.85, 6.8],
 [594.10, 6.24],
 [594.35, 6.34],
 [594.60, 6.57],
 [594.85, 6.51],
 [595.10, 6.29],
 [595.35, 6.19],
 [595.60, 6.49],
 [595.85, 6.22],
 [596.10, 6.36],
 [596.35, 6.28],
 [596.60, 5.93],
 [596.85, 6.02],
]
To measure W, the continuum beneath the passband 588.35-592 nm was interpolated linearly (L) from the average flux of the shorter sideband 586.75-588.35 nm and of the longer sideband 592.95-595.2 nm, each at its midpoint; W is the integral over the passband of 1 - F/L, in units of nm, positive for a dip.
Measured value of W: 0.36 nm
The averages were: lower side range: 6.35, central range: 5.71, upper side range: 6.32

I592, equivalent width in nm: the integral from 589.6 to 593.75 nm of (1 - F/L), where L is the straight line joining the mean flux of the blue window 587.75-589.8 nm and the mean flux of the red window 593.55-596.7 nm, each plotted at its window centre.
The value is -0.18 nm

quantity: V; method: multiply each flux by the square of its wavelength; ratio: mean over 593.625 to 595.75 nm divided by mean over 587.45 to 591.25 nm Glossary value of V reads 1.13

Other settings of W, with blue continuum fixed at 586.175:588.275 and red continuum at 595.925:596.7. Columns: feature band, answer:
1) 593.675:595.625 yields -0.06 nm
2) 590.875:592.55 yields 0.00 nm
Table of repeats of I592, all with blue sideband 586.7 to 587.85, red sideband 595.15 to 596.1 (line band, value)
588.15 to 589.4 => 0.22 nm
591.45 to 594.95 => 0.00 nm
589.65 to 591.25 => 0.11 nm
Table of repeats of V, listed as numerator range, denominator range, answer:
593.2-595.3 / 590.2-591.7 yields 1.05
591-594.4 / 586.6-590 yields 1.10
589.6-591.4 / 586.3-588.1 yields 0.94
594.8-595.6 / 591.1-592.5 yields 1.02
